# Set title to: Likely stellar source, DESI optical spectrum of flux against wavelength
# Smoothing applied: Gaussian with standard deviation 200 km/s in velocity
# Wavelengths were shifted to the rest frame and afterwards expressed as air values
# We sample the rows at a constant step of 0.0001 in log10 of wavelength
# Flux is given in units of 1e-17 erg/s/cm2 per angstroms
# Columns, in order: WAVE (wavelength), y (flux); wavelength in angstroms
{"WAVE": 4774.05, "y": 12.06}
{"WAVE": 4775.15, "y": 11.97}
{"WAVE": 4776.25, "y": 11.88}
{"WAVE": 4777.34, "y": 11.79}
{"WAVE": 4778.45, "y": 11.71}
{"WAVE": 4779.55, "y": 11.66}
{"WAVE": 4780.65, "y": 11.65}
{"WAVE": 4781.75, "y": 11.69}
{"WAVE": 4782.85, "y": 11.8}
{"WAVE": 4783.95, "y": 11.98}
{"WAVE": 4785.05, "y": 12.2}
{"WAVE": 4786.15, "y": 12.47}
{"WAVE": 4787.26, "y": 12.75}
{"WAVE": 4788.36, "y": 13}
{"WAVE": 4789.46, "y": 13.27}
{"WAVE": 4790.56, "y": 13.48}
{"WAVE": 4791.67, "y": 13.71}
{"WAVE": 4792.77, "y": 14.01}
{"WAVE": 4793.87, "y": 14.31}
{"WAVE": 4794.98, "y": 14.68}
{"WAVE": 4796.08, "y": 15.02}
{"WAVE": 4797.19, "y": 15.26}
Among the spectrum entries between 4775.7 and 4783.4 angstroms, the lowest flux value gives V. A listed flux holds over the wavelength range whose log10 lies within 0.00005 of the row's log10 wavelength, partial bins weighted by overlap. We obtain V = 11.65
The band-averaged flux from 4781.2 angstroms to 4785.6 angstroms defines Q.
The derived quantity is 11.9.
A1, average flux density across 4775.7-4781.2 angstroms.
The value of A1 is 11.7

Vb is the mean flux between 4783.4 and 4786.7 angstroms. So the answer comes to 12.2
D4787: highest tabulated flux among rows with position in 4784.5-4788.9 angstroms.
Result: 13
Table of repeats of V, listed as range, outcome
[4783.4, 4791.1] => 11.98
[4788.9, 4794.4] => 13.27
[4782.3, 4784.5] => 11.8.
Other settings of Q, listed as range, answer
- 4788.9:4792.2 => 13.5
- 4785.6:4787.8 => 12.6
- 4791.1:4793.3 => 13.8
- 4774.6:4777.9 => 11.9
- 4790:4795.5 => 14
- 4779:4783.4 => 11.7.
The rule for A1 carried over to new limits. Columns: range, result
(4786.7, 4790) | 13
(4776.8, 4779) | 11.7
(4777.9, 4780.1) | 11.7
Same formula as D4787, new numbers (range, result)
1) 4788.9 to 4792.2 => 13.71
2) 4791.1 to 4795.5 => 14.68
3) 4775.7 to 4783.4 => 11.88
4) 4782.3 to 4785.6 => 12.2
